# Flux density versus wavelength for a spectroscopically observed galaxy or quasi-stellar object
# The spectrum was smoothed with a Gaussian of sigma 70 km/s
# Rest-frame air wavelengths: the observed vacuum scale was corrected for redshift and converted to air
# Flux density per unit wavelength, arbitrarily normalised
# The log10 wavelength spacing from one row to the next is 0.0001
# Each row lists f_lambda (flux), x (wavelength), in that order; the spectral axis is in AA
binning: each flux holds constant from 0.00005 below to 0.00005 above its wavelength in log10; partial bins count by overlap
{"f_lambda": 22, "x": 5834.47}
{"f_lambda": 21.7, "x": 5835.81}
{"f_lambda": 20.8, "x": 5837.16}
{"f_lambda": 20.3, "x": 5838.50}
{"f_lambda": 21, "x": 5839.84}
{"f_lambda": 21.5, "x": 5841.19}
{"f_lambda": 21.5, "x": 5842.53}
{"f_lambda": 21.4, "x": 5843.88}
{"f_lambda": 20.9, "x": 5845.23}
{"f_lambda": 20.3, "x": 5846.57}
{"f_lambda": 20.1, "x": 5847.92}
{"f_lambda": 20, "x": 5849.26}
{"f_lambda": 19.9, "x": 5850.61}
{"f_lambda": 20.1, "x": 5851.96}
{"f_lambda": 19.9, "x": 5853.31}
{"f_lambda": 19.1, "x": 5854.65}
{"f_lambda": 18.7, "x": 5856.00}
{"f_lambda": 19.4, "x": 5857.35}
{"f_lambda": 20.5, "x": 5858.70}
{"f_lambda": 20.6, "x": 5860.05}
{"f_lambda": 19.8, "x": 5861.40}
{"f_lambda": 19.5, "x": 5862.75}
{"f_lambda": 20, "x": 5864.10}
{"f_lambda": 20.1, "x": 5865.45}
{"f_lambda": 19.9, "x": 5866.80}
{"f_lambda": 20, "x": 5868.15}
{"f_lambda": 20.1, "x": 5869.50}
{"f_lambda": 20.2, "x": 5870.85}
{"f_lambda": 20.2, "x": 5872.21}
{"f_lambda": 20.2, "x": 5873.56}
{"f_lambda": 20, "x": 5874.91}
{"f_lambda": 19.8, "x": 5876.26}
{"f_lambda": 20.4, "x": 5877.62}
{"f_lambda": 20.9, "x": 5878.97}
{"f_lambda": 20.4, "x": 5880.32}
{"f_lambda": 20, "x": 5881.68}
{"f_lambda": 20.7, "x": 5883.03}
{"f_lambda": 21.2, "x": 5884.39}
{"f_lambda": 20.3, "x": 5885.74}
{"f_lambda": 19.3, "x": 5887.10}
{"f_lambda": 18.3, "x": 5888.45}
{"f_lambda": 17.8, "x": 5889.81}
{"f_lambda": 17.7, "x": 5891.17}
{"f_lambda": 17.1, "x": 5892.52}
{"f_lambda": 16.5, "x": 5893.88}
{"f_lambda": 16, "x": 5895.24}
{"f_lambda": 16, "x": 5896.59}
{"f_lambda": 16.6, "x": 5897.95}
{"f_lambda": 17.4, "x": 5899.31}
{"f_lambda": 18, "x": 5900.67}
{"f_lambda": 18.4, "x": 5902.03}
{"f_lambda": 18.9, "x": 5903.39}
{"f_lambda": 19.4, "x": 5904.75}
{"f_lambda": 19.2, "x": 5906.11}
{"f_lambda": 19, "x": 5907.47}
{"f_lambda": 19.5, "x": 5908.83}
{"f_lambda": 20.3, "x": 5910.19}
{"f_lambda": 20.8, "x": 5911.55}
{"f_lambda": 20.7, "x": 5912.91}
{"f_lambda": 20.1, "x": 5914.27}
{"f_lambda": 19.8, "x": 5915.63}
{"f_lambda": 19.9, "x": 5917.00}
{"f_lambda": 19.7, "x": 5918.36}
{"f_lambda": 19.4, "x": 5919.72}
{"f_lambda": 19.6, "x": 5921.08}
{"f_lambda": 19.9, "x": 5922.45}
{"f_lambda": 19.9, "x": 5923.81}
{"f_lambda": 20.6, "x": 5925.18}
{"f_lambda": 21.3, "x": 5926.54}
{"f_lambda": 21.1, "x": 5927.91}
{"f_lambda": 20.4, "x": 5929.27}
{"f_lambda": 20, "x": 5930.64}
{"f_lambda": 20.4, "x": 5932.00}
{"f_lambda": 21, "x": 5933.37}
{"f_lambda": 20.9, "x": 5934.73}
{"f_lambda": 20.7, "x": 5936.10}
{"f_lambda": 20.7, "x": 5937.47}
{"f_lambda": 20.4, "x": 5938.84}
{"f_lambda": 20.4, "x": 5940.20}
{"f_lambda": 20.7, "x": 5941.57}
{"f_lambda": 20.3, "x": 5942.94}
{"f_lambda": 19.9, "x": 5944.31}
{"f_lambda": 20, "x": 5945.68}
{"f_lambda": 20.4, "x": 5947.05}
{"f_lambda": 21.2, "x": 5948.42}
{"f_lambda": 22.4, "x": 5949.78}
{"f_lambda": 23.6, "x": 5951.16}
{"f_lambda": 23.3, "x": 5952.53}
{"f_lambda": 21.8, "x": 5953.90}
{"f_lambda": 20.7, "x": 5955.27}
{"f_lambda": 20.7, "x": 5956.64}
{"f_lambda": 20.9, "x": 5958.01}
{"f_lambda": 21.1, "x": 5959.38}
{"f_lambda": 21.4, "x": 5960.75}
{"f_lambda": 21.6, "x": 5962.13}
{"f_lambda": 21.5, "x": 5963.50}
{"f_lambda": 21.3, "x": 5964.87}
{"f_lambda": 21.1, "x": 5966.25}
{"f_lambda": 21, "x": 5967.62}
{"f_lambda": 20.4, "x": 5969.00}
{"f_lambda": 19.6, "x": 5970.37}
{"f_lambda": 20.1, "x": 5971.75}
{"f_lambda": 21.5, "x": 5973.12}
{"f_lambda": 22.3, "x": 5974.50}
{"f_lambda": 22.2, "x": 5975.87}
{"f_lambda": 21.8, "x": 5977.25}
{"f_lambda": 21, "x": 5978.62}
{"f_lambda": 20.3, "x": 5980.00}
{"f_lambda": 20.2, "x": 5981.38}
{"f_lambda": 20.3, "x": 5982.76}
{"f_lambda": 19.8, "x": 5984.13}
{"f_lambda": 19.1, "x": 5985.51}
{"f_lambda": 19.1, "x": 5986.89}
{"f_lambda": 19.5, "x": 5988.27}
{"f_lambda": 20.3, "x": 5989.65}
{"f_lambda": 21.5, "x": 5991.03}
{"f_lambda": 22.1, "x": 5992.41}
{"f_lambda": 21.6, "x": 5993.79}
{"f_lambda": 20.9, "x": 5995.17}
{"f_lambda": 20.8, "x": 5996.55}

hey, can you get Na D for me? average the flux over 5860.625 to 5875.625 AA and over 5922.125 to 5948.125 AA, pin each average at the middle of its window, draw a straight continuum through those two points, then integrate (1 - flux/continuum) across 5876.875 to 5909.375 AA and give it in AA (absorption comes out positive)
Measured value 2.4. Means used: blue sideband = 20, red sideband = 20.5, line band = 18.7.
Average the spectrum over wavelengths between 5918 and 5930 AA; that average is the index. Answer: 20.2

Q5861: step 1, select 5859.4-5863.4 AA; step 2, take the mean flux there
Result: 20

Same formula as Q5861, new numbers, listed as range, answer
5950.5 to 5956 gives 22.3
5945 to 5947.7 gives 20.2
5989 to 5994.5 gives 21.4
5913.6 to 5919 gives 19.9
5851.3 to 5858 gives 19.4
